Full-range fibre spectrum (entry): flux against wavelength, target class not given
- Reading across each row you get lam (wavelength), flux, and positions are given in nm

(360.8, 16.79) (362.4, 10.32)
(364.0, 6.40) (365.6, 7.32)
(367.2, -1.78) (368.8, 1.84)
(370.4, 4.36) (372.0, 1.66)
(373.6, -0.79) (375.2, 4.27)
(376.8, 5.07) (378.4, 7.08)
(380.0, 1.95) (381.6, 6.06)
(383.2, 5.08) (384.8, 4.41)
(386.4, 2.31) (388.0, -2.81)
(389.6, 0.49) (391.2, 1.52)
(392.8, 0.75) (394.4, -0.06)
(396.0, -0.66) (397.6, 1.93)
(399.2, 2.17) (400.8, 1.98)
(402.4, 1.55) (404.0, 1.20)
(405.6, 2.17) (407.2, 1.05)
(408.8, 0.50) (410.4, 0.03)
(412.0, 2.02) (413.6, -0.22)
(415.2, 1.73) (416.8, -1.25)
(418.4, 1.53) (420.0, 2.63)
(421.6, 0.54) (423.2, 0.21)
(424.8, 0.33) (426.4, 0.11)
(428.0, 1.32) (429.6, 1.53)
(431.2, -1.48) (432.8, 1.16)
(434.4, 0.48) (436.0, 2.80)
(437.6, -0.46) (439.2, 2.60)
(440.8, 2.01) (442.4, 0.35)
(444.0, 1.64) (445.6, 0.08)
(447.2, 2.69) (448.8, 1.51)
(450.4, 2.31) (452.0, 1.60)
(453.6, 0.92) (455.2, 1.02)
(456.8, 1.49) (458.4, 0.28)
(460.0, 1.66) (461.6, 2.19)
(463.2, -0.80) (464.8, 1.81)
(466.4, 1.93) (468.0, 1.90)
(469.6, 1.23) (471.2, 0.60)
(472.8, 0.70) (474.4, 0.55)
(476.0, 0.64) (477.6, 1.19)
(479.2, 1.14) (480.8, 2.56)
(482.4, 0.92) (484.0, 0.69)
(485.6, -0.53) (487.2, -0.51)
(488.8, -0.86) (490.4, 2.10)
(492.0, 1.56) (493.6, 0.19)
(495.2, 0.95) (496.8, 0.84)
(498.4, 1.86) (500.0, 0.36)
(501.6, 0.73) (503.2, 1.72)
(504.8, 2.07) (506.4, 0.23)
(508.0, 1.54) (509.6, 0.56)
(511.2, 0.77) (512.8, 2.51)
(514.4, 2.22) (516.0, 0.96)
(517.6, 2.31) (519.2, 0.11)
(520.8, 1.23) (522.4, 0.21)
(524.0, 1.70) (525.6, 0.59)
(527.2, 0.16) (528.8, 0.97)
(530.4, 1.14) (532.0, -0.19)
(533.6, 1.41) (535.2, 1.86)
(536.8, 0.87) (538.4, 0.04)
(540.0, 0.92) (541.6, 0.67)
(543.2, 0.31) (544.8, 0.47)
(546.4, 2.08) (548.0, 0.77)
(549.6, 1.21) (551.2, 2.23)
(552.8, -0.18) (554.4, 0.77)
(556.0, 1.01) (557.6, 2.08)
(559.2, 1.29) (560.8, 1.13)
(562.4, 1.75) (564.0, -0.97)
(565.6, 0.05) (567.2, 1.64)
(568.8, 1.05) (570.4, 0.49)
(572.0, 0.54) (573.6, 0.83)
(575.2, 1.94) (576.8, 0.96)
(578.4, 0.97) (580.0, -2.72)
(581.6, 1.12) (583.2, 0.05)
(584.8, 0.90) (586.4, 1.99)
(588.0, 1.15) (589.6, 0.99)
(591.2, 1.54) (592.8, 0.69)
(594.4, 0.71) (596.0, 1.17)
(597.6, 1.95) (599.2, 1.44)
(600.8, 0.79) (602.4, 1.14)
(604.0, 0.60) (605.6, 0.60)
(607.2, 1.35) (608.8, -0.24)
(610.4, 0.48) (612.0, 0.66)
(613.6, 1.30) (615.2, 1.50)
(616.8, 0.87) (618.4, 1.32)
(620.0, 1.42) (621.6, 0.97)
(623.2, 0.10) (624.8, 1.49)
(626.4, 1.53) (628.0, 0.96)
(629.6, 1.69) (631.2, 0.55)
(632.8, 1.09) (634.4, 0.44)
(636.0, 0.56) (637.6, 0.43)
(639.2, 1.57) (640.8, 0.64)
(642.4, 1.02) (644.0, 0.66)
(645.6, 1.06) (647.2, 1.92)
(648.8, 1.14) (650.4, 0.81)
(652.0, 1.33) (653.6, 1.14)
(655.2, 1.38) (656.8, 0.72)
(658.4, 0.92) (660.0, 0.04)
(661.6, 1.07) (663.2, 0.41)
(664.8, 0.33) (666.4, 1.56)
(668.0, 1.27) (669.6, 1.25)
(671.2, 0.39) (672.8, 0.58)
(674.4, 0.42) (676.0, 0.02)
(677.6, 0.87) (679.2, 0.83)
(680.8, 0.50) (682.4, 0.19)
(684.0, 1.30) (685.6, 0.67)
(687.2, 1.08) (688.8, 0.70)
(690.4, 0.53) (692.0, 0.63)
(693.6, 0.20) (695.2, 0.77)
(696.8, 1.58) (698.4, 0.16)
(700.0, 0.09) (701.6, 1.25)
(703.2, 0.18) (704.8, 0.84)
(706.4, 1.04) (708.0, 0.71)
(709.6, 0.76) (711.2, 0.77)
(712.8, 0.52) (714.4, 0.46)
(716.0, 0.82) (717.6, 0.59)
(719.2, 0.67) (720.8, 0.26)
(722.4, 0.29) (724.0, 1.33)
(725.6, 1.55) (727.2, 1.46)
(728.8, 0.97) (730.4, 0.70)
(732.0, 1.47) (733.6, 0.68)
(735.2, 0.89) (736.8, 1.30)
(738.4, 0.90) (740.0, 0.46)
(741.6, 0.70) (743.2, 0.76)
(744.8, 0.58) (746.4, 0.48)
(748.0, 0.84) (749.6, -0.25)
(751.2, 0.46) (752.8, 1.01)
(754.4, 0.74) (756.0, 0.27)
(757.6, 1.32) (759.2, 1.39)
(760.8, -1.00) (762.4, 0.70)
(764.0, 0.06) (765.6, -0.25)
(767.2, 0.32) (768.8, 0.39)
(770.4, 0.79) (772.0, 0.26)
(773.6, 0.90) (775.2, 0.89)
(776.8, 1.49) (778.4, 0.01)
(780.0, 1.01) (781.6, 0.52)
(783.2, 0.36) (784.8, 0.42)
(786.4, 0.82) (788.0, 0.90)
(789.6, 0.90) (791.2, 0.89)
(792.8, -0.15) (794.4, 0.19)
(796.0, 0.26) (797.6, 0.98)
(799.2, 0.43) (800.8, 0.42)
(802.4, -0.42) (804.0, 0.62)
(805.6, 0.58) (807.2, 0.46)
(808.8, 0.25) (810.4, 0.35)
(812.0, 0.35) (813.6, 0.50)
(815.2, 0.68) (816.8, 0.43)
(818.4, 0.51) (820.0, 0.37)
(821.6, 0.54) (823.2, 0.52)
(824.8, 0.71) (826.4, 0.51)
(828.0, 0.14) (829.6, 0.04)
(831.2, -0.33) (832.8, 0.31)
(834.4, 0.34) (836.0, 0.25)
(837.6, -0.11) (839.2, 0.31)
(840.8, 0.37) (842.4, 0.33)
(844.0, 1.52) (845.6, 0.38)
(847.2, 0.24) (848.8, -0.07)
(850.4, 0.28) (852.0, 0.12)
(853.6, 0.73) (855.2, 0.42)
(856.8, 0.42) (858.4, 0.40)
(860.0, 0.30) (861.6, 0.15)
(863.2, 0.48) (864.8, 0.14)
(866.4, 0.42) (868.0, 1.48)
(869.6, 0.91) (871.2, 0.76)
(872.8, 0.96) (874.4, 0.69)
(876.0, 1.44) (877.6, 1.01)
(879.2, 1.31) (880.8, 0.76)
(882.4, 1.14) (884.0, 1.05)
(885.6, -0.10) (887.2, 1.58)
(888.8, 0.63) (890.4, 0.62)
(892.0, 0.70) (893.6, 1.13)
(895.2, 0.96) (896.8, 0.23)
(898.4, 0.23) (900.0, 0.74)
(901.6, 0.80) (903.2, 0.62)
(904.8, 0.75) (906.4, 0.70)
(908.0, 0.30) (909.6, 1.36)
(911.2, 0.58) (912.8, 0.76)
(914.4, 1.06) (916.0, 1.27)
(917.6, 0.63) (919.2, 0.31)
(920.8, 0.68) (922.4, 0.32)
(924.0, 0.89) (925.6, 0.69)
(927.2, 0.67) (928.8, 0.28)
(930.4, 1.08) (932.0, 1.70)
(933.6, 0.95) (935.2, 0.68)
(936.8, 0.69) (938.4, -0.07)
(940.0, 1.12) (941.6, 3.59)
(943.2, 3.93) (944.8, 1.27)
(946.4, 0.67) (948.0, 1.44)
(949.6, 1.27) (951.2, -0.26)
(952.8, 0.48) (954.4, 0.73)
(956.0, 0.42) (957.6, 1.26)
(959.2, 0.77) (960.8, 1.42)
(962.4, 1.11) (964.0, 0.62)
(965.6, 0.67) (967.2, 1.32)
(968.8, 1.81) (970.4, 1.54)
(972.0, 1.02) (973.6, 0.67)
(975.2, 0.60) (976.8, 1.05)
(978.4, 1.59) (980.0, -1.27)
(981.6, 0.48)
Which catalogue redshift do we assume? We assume 1.528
